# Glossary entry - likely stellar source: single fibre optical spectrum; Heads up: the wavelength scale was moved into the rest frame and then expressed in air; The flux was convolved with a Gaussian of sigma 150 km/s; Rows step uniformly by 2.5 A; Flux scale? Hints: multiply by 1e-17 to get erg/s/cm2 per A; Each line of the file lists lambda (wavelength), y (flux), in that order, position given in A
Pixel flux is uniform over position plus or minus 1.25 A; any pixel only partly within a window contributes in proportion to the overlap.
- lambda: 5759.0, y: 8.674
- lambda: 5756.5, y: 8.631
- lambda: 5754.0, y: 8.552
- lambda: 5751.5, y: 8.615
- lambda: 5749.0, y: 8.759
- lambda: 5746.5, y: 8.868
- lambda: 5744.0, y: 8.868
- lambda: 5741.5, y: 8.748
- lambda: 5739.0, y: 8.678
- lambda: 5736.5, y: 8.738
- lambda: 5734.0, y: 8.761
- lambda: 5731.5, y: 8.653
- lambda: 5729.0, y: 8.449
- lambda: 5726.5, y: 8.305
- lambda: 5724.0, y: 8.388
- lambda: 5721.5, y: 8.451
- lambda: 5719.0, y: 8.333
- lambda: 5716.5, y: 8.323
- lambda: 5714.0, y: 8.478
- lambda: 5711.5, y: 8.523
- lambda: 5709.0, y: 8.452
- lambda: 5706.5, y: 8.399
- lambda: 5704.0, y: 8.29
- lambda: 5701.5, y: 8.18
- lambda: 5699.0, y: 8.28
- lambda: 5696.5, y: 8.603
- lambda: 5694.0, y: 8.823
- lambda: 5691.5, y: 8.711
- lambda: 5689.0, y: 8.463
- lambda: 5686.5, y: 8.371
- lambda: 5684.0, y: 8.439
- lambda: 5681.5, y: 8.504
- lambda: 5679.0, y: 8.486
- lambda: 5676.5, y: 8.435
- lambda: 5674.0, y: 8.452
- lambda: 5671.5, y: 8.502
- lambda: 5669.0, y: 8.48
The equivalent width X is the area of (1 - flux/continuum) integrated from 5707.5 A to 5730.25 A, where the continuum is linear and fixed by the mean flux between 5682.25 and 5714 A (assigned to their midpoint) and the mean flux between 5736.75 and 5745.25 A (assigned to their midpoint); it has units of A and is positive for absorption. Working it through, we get 0.5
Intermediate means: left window 8.46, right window 8.76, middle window 8.41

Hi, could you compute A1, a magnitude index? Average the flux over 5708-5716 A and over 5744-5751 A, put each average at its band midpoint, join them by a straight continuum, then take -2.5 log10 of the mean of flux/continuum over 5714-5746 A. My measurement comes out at 0.01 mag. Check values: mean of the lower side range 8.47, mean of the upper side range 8.8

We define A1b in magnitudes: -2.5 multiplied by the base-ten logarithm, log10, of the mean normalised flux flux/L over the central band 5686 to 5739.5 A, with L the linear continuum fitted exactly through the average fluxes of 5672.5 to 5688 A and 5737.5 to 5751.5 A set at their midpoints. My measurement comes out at 0.016 mag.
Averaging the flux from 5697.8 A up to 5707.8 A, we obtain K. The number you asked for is 8.29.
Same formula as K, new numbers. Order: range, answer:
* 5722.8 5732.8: 8.45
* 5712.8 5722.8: 8.4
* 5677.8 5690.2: 8.45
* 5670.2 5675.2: 8.48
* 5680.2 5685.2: 8.47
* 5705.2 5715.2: 8.46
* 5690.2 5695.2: 8.76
